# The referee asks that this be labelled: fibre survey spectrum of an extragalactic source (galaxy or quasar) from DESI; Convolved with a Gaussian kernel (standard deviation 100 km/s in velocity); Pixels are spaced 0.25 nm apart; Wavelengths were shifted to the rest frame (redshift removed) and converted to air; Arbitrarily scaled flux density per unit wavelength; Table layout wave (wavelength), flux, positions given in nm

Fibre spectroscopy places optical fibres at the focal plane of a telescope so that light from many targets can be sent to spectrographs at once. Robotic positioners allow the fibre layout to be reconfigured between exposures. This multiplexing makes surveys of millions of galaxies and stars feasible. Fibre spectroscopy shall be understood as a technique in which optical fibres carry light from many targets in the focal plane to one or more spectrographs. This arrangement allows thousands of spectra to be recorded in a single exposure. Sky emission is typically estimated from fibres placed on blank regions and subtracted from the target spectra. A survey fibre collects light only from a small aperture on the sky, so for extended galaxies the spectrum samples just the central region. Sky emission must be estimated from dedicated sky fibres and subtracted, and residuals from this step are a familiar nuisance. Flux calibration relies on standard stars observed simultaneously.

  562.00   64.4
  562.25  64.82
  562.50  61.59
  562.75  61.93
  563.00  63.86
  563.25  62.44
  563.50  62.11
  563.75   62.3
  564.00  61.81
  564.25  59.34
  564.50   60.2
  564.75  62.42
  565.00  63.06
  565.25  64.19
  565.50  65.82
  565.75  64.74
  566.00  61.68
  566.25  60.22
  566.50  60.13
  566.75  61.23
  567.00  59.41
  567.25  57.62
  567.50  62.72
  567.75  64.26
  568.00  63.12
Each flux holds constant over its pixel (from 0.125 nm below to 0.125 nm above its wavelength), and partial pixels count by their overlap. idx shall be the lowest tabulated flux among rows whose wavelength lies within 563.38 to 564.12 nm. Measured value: 61.81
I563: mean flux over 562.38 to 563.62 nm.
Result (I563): 62.4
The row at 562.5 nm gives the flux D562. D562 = 61.59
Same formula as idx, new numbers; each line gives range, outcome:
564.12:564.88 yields 59.34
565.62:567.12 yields 59.41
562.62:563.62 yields 61.93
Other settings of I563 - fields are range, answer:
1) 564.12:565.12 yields 61.2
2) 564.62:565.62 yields 63.8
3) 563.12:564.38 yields 61.6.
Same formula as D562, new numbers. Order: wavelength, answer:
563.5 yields 62.11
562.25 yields 64.82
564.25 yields 59.34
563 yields 63.86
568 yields 63.12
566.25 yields 60.22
